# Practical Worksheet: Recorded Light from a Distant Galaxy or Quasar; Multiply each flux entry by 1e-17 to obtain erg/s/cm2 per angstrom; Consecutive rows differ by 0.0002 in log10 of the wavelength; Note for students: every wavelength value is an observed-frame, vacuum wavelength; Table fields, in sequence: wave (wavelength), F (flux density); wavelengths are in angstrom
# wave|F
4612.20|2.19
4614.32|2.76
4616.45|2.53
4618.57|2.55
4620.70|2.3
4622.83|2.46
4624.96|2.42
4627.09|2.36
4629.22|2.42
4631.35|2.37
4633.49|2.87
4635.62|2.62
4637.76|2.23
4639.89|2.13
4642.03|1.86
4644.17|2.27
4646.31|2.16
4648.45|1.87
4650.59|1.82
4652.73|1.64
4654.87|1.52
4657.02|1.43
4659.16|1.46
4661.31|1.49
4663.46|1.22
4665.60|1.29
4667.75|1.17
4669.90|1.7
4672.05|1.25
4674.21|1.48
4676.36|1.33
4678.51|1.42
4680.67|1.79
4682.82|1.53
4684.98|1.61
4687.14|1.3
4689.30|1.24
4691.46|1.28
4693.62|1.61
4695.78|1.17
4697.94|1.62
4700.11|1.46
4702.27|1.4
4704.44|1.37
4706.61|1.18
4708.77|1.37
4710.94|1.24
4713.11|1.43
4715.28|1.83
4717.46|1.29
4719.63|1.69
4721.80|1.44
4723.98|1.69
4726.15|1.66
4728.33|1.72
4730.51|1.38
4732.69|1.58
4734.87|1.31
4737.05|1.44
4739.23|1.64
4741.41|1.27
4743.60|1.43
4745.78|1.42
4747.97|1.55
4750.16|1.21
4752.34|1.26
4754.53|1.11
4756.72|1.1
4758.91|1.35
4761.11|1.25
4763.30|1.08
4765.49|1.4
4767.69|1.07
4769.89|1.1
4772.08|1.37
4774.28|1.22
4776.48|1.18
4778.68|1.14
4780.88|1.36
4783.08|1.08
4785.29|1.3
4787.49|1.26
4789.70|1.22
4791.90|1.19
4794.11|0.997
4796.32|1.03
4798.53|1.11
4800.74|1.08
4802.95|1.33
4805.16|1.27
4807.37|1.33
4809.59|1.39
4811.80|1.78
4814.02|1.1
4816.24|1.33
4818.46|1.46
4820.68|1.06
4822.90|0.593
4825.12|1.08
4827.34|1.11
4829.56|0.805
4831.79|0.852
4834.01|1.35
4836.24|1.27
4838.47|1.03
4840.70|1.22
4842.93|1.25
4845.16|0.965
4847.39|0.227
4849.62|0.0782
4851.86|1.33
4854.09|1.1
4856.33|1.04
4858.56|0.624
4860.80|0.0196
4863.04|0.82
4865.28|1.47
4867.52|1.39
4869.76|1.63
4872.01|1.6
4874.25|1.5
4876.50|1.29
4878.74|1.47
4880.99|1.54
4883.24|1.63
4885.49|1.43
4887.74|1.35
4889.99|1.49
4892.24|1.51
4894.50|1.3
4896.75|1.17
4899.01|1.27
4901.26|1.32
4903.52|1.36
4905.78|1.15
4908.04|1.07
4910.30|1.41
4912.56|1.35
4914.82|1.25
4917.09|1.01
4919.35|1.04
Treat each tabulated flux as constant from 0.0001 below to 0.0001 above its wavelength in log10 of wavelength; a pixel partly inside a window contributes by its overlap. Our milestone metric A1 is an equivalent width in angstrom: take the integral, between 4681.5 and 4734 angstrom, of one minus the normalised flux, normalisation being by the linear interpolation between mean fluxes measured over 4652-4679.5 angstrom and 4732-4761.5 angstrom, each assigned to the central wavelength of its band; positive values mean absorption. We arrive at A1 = -3.2 angstrom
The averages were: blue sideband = 1.41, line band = 1.46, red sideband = 1.35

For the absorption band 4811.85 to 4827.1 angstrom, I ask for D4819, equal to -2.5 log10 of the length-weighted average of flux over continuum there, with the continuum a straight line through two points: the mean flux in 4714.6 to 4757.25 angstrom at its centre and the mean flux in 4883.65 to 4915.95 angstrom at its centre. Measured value 0.20 mag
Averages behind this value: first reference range 1.45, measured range 1.15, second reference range 1.32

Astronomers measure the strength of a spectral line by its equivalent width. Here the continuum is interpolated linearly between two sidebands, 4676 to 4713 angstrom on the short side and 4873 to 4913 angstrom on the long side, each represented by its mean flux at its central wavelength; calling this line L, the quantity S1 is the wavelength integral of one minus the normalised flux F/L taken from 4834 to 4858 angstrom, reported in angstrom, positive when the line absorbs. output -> 7.2 angstrom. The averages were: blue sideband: 1.41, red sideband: 1.37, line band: 0.962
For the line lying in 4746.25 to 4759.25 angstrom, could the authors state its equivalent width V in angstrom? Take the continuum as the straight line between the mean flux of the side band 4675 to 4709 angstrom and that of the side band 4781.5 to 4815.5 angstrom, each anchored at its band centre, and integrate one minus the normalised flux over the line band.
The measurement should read 0.5 angstrom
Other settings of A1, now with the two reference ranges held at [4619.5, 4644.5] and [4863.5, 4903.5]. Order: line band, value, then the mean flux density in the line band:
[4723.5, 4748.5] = 5.98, 1.5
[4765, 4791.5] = 8.68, 1.22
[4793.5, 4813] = 5.15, 1.26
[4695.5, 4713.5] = 6.24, 1.37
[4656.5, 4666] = 3.68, 1.38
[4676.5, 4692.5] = 5.32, 1.45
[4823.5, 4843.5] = 6.42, 1.09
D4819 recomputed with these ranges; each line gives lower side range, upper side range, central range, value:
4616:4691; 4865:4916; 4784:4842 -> 0.29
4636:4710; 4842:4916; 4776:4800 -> 0.16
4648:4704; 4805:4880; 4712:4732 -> -0.15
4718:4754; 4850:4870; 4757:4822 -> 0.02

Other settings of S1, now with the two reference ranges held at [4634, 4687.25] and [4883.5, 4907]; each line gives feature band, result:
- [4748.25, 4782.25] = 6.91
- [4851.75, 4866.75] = 5.36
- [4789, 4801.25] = 3.18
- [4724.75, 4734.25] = 0.05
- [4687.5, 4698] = 1.80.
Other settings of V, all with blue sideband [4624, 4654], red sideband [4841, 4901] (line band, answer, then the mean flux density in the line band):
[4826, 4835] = 2.19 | 1.03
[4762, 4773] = 2.93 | 1.2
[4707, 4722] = 3.32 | 1.46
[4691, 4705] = 3.77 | 1.42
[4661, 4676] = 5.16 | 1.36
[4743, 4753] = 2.03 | 1.38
